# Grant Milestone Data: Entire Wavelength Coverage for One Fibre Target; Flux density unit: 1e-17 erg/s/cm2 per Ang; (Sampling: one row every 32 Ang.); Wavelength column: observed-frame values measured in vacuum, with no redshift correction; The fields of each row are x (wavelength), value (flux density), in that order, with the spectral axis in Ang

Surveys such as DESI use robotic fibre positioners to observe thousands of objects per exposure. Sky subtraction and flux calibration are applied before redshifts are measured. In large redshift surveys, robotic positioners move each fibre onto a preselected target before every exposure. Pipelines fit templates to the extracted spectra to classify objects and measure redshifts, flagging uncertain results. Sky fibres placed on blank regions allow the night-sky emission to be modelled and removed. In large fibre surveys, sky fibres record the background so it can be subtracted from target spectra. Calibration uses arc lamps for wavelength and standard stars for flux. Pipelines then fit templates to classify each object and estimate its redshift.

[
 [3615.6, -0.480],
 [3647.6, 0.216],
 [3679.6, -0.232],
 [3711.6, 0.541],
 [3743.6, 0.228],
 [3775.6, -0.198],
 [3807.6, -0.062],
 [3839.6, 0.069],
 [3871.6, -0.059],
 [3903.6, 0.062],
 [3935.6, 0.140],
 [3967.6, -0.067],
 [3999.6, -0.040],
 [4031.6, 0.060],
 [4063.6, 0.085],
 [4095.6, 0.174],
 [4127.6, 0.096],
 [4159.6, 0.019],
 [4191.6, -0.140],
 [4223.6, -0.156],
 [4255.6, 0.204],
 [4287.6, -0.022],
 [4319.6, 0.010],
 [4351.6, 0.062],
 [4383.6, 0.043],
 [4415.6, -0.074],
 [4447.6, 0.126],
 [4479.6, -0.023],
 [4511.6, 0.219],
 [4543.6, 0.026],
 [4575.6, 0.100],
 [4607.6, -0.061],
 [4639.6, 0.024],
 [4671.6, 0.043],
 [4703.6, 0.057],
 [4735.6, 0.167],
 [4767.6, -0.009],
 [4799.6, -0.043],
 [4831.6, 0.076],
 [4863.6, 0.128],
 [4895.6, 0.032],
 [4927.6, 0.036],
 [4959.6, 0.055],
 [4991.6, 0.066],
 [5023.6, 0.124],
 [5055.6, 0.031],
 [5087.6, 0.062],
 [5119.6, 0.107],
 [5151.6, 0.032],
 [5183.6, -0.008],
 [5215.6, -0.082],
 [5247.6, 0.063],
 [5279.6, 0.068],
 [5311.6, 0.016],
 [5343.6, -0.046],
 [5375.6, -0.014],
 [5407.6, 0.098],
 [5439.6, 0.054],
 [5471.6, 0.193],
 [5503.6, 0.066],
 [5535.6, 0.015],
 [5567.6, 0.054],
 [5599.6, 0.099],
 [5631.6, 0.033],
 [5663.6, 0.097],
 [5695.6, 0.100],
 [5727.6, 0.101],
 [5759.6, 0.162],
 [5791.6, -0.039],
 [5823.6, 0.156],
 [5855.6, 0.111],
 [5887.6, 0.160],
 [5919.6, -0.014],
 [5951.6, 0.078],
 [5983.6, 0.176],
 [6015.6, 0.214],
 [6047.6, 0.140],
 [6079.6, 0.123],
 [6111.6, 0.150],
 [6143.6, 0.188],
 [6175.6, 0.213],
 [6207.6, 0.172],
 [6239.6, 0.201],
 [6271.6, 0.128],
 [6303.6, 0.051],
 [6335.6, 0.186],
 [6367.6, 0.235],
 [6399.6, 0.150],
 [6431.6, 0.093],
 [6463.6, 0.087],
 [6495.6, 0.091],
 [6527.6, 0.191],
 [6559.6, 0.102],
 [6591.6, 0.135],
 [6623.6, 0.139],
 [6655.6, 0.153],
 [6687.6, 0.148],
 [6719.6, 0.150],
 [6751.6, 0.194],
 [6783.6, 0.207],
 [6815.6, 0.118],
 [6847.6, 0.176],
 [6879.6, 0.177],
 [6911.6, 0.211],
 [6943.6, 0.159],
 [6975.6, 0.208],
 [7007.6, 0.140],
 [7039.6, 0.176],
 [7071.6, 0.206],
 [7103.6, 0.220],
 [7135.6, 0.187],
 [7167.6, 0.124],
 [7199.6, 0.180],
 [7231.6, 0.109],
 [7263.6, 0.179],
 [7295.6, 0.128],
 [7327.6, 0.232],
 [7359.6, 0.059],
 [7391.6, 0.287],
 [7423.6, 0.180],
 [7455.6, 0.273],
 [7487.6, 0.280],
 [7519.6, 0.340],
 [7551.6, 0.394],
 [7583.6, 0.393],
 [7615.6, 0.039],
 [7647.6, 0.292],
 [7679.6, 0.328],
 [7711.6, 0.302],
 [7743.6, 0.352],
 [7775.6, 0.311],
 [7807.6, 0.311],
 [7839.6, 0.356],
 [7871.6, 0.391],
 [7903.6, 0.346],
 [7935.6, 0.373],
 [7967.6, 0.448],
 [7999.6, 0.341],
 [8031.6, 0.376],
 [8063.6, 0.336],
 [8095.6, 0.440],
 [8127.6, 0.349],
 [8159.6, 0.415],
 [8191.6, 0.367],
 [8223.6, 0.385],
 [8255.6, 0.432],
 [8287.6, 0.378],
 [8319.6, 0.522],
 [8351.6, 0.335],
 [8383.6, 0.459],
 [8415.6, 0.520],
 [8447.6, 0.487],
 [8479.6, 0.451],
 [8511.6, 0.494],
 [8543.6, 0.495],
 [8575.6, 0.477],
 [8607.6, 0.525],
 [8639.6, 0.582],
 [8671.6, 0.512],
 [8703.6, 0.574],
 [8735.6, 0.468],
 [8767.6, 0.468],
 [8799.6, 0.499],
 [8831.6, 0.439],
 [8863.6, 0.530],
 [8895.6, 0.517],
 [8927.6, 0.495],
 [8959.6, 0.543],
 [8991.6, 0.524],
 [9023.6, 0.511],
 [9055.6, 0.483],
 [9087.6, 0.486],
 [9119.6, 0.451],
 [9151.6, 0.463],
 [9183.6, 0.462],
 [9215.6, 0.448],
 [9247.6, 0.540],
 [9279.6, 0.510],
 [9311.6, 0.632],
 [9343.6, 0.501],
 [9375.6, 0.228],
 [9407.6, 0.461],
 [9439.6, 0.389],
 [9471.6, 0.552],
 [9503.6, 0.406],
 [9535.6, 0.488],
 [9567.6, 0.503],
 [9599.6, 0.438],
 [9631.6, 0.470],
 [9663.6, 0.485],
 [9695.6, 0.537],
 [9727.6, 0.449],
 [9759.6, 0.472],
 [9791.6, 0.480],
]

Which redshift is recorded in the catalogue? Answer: 0.87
